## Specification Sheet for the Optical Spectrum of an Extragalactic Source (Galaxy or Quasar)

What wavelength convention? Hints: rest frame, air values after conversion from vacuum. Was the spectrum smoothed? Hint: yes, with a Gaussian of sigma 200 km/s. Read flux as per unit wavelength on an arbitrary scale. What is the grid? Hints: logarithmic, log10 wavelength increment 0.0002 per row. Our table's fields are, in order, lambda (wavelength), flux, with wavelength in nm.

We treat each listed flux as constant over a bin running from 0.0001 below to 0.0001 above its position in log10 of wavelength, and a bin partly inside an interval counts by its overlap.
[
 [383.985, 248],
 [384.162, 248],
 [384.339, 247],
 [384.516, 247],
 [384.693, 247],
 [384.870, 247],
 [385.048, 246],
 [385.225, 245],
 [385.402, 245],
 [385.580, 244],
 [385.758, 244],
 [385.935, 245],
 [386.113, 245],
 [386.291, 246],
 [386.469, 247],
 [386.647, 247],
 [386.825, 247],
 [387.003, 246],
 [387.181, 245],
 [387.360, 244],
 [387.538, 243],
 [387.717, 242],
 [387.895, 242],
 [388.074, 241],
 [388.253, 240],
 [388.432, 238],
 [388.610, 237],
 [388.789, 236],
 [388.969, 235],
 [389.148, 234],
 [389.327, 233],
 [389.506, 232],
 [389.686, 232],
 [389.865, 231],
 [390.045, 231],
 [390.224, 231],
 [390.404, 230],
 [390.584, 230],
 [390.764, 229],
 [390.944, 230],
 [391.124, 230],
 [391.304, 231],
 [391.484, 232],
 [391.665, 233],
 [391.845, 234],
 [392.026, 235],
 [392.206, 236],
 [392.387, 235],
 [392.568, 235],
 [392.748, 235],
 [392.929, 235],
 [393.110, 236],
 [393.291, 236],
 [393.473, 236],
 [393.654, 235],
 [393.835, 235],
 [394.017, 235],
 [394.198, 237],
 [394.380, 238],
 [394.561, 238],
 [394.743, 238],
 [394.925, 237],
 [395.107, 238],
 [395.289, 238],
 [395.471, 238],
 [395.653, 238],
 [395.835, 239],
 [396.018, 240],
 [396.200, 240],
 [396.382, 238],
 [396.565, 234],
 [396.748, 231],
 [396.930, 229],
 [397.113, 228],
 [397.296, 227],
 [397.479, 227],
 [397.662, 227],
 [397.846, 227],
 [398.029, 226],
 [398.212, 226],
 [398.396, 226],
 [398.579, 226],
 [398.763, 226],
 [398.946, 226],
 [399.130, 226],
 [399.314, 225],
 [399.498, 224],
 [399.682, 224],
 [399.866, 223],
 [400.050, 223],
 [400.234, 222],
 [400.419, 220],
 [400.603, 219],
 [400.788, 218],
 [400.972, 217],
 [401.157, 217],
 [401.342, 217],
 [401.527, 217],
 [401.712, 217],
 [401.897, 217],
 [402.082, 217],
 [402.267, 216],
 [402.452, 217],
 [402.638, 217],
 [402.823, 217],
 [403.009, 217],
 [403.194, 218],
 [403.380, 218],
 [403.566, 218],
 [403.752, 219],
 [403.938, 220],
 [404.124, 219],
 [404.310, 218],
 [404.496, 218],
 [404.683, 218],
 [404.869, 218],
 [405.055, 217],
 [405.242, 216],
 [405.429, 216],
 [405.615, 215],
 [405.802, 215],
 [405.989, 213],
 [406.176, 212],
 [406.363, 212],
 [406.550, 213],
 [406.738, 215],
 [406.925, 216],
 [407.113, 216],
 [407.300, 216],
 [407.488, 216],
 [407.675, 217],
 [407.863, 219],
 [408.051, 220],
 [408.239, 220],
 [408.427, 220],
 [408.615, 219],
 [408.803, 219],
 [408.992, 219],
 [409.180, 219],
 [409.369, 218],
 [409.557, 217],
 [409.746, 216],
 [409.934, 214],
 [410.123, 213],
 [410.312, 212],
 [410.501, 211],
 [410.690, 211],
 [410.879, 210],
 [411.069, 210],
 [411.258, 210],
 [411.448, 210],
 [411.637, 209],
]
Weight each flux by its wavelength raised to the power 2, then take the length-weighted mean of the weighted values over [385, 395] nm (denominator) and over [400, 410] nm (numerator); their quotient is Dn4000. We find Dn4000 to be 0.99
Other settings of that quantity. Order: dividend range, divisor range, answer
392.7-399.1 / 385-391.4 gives 1.02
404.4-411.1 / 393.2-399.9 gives 0.98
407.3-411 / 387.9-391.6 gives 1.02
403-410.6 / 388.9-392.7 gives 1.01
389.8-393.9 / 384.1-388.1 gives 0.98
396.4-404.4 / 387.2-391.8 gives 1.00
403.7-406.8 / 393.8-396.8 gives 0.96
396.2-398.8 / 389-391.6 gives 1.03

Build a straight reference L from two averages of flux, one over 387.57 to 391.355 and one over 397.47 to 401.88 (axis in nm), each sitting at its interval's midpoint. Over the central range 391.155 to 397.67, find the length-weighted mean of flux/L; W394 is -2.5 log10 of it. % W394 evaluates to -0.03 mag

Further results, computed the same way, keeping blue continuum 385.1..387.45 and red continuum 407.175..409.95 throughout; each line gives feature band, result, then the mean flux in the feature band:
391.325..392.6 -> 0.02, 234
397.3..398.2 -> 0.02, 227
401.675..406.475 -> 0.03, 217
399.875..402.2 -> 0.04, 219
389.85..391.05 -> 0.05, 230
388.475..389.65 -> 0.03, 235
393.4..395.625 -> -0.01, 237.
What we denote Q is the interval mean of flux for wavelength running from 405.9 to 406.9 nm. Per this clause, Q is 213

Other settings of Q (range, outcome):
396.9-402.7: 222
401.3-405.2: 218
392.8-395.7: 237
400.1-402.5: 218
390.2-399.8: 232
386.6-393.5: 236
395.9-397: 236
